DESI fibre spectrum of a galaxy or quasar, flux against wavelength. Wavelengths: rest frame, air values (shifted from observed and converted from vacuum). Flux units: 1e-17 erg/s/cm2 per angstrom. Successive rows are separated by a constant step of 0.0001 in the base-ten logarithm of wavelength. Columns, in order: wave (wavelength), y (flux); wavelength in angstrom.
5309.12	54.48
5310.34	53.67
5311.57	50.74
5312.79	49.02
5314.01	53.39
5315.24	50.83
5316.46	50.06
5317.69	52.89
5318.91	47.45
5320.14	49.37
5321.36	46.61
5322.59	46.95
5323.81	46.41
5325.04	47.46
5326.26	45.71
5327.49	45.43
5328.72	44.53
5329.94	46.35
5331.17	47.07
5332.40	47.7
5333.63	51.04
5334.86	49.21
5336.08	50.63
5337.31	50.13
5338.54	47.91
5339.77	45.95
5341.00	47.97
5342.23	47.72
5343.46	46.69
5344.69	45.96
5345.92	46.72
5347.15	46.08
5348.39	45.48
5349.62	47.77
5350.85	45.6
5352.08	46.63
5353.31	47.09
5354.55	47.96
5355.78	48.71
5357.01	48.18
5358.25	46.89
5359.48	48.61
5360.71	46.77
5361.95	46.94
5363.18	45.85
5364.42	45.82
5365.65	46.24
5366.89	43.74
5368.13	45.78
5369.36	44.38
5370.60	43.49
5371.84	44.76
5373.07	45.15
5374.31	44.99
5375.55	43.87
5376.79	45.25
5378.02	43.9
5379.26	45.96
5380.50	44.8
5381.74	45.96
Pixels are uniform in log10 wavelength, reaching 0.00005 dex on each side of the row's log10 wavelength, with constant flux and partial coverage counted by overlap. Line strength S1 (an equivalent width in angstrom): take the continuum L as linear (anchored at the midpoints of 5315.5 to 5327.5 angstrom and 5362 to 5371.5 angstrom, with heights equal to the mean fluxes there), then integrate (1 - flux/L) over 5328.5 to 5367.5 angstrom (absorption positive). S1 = -0.73 angstrom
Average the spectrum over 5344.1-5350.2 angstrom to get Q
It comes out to 46.4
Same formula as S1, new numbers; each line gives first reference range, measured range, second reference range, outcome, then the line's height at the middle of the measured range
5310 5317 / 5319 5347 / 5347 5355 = 0.8 angstrom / 48.8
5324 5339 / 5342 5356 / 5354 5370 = 0.1 angstrom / 47.1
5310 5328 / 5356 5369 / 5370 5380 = -0.2 angstrom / 45.6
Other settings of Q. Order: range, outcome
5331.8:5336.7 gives 49.7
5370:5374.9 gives 44.6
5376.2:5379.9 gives 45.1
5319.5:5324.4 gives 47.4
